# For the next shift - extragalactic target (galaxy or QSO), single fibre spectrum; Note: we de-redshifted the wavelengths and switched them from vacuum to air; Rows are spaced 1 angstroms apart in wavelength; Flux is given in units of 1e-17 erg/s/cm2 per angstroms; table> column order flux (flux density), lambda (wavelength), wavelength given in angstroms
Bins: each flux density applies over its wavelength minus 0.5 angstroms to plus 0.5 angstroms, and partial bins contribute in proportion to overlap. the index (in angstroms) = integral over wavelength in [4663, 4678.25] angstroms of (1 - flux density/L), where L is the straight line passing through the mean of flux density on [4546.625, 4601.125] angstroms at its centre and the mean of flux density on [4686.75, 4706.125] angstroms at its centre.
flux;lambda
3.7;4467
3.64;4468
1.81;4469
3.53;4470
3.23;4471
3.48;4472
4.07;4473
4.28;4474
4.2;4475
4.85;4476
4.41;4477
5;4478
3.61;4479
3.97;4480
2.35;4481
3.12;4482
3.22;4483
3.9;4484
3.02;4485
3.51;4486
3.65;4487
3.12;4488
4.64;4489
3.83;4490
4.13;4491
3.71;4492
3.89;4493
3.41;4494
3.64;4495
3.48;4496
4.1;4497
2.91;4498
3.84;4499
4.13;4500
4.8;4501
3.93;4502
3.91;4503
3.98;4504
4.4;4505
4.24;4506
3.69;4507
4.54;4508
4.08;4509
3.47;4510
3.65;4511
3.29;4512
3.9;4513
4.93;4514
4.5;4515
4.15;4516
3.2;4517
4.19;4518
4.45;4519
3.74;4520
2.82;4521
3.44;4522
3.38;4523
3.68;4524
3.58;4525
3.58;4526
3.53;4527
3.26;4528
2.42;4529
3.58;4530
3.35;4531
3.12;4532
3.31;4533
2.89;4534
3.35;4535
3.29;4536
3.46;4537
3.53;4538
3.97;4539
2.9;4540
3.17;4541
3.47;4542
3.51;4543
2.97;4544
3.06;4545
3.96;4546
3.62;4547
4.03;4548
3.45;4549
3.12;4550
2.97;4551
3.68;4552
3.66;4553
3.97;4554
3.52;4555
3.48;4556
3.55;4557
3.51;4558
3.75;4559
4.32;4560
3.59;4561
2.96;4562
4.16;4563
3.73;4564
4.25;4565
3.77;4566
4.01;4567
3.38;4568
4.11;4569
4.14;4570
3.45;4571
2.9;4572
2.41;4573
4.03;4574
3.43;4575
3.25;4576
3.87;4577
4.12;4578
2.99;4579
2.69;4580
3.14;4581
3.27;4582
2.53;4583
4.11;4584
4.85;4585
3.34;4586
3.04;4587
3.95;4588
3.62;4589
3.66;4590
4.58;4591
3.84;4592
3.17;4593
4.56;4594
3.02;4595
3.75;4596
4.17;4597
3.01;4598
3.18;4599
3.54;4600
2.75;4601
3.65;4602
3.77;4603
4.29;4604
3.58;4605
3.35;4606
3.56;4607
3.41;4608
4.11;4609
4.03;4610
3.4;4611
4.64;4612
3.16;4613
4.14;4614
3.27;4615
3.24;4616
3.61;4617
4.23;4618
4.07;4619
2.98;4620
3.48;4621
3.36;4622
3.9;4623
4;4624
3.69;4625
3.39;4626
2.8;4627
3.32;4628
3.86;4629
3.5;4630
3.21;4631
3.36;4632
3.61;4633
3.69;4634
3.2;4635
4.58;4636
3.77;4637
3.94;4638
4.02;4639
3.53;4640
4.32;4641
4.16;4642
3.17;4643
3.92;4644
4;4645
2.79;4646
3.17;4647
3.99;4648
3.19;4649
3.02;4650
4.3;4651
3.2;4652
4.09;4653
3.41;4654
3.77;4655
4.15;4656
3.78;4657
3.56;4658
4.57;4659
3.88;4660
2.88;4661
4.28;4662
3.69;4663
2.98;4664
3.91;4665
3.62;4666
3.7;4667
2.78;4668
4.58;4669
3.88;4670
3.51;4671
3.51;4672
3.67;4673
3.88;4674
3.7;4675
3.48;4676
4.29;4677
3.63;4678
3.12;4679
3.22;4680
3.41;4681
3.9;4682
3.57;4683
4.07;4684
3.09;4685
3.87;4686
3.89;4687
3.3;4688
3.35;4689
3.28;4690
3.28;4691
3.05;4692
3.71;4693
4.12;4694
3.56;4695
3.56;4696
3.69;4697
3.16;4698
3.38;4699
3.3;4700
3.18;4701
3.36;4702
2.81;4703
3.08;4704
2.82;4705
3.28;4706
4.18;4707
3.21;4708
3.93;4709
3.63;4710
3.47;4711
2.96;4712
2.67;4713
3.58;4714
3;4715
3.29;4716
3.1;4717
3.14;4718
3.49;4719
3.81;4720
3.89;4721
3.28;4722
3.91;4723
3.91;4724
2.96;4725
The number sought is -1.2 angstroms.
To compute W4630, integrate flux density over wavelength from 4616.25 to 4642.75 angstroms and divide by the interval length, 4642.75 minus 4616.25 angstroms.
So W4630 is 3.67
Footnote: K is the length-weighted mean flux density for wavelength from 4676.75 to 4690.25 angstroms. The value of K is 3.56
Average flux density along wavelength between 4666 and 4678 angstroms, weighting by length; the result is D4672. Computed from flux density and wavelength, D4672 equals 3.72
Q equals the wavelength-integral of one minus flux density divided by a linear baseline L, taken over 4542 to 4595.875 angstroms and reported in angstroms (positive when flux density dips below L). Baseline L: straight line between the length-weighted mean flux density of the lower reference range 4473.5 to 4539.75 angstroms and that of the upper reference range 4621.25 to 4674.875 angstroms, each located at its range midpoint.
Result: 1.7 angstroms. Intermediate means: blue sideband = 3.73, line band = 3.59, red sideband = 3.66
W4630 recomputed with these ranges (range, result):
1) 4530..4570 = 3.54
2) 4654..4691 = 3.65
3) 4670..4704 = 3.51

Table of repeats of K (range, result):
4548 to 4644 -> 3.62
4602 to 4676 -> 3.67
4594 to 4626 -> 3.63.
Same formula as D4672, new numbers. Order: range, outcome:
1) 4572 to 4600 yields 3.53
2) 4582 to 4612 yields 3.66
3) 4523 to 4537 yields 3.31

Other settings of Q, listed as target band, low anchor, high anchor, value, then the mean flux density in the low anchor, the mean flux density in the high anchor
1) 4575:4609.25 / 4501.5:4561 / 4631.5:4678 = 0.8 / 3.62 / 3.71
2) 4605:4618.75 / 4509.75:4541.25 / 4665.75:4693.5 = -0.6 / 3.54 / 3.58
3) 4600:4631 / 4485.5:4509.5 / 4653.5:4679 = 1.3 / 3.9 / 3.71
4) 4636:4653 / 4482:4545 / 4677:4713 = -1.0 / 3.65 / 3.44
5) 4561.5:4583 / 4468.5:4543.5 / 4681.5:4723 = 0.5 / 3.68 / 3.43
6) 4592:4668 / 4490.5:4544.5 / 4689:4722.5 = -3.3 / 3.66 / 3.37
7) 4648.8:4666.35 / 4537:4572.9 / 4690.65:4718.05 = -1.4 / 3.57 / 3.34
